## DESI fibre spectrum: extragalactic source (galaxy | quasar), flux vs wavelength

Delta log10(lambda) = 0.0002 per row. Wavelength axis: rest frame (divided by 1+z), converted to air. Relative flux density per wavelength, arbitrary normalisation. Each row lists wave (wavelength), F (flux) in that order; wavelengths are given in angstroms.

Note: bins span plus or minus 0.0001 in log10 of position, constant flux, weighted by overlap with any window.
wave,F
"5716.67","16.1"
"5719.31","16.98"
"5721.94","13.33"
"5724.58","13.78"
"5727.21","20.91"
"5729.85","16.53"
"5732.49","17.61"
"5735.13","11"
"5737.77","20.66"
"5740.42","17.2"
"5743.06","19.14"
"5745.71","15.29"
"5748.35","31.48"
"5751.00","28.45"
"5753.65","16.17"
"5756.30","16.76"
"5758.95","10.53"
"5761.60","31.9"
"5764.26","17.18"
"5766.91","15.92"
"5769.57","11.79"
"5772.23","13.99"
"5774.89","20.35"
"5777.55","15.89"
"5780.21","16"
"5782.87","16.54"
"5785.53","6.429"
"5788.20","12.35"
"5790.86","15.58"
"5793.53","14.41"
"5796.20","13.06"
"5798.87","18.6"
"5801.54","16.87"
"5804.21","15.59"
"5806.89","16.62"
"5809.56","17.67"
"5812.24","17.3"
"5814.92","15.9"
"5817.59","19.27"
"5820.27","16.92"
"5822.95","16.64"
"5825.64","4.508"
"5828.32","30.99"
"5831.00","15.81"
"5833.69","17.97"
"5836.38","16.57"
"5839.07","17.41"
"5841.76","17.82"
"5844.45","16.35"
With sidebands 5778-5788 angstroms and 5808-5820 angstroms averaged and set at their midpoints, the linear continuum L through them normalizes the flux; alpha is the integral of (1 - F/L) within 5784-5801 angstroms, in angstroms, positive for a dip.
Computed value 1.17 angstroms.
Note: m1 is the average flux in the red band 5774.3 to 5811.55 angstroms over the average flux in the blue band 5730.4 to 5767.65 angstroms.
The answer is 0.8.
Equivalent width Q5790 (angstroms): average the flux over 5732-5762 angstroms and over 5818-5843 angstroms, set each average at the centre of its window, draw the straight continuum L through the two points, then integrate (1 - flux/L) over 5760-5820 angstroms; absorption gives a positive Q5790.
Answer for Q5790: 6.5 angstroms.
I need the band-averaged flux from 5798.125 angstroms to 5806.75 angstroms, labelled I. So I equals 16.8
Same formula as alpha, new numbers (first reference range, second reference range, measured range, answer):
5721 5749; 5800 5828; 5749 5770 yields -2.5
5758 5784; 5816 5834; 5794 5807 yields 1.0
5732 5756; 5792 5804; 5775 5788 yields 2.1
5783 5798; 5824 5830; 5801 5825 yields -1.4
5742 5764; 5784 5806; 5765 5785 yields 2.2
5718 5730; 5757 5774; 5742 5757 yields -4.2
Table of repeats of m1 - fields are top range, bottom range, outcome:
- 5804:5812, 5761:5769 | 0.85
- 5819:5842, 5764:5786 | 1.13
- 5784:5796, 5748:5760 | 0.62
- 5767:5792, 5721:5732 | 0.88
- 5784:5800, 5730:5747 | 0.80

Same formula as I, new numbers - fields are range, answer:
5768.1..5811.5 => 15.1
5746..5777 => 19.3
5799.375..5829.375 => 17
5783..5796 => 12.7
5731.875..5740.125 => 16.4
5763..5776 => 15.8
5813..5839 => 17.2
